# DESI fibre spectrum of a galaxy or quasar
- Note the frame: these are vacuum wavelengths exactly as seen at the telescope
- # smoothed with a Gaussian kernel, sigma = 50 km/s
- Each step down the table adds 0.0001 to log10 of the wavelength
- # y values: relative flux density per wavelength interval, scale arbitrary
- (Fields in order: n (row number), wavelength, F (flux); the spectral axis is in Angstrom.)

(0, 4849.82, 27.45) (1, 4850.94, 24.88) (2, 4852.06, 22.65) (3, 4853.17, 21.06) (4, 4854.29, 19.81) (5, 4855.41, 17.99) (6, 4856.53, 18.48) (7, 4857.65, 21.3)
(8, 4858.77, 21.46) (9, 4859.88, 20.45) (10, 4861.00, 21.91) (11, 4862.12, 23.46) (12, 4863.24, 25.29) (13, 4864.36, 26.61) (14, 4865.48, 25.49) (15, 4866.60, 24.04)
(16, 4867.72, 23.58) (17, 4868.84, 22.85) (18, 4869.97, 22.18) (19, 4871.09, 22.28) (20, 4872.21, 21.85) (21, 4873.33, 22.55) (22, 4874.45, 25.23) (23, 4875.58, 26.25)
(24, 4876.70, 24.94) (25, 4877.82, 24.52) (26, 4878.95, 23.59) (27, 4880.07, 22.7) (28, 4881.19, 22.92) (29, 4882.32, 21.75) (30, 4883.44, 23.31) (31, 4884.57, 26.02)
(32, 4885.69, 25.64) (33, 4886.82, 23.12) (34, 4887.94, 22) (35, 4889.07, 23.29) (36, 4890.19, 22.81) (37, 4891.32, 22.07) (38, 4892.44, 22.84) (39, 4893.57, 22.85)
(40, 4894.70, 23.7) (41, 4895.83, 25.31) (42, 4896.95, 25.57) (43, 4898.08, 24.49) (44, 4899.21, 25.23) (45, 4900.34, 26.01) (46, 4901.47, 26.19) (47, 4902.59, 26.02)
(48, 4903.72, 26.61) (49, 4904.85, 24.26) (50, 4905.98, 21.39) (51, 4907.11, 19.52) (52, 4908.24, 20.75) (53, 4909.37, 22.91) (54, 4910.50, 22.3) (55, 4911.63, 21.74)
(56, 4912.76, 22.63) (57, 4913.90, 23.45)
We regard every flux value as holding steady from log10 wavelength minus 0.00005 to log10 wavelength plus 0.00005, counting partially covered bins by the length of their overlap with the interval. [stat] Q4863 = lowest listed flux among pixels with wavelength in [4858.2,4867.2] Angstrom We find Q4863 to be 20.45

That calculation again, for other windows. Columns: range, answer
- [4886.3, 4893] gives 22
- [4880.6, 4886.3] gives 21.75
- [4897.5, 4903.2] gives 24.49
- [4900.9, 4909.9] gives 19.52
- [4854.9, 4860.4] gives 17.99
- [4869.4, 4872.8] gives 21.85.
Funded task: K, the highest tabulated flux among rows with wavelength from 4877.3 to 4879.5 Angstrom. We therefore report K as 24.52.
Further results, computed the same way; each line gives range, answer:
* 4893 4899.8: 25.57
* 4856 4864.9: 26.61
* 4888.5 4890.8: 23.29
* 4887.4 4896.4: 25.31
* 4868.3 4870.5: 22.85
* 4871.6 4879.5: 26.25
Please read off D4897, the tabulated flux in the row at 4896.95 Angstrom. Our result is 25.57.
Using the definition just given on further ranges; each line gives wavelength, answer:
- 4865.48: 25.49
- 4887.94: 22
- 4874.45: 25.23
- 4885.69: 25.64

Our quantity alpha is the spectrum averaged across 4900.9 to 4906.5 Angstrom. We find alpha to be 24.9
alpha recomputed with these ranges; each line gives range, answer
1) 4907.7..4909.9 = 21.8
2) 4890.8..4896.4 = 23.4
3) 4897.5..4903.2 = 25.6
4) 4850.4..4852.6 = 23.7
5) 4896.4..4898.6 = 25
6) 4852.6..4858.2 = 19.7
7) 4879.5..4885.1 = 23.3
